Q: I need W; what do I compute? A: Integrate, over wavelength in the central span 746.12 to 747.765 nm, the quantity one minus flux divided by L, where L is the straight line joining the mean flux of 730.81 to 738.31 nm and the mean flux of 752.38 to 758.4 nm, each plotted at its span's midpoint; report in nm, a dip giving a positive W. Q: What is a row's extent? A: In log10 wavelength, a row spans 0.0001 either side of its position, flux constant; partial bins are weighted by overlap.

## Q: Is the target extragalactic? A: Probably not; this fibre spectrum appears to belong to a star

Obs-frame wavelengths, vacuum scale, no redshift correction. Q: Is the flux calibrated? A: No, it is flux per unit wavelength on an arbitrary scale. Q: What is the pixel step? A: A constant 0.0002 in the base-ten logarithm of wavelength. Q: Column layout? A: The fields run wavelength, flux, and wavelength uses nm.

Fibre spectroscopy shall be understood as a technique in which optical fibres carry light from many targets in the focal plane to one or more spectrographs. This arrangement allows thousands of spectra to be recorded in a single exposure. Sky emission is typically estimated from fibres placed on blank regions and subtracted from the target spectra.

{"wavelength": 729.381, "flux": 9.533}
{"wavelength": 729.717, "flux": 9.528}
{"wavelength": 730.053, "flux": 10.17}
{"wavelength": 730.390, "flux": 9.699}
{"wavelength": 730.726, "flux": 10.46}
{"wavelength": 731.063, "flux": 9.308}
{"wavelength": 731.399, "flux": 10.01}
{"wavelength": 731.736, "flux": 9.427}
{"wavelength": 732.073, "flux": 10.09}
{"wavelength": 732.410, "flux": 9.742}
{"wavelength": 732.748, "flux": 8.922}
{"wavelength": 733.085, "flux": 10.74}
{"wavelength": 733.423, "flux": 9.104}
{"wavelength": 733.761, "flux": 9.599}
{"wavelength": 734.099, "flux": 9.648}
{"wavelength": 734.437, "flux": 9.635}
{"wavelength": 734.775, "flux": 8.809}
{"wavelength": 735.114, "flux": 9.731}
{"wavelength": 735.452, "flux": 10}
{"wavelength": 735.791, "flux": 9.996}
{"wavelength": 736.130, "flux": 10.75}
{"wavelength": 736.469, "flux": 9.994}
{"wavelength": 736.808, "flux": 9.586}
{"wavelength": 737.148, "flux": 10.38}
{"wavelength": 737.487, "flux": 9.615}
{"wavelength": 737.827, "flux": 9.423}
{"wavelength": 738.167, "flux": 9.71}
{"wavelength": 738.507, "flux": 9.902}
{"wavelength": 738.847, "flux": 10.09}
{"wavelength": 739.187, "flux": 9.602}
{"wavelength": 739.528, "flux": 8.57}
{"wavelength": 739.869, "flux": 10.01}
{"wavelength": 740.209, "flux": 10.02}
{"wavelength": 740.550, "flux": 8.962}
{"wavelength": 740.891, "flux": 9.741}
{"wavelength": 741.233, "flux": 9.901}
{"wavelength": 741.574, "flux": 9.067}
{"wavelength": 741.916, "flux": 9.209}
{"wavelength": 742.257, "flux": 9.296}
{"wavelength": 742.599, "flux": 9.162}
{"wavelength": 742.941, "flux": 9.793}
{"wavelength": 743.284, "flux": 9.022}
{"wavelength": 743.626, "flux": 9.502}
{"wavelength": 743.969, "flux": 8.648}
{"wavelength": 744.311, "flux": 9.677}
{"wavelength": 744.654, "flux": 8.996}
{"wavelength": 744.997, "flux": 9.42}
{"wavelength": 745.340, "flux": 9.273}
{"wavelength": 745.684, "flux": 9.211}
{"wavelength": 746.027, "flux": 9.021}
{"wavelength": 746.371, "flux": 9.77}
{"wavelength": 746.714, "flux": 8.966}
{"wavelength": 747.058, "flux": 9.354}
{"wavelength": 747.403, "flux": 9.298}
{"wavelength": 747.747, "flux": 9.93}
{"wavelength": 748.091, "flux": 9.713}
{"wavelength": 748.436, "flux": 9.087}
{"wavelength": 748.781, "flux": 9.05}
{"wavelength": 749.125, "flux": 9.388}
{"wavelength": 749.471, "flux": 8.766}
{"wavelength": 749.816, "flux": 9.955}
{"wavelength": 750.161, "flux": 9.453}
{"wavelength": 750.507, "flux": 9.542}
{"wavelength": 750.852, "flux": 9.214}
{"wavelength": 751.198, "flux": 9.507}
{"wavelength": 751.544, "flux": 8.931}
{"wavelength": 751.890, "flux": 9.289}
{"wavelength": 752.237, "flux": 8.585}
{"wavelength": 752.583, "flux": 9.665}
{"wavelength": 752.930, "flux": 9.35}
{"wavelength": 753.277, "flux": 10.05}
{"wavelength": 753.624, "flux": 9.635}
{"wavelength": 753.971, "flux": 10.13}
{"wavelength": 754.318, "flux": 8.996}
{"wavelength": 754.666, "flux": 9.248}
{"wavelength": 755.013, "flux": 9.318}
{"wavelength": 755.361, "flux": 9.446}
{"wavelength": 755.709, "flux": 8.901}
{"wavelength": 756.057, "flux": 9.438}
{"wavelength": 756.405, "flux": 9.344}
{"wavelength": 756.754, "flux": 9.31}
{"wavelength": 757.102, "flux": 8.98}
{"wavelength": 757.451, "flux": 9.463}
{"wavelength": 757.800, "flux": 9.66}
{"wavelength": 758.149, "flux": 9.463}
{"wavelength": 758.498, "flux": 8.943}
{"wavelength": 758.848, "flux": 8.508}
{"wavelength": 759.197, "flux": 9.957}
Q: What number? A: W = 0.03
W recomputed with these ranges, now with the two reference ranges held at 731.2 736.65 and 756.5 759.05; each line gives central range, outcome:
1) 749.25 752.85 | 0.03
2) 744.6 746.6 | 0.04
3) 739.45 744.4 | 0.10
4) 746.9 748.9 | 0.00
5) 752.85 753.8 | -0.04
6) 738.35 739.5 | -0.01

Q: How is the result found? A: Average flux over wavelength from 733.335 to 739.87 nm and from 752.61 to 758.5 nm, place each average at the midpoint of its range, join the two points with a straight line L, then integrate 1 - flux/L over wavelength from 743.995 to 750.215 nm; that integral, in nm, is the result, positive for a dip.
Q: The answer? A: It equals 0.14 nm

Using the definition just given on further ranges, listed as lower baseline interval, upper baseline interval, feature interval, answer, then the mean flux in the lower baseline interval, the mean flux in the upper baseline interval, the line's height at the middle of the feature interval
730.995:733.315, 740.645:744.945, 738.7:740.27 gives -0.03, 9.75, 9.33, 9.46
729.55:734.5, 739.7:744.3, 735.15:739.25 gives -0.15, 9.74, 9.42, 9.57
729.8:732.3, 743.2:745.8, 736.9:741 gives -0.08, 9.87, 9.23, 9.49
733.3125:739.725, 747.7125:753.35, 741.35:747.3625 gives 0.15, 9.7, 9.36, 9.51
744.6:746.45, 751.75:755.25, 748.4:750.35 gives 0.01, 9.27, 9.43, 9.35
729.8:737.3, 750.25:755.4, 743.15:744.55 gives 0.06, 9.8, 9.39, 9.58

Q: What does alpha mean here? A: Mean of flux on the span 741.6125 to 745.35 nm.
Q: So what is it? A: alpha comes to 9.27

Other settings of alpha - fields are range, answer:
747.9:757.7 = 9.35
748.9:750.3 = 9.38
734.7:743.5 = 9.64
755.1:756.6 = 9.28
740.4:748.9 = 9.32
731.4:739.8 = 9.72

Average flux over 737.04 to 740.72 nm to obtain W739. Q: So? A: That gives 9.65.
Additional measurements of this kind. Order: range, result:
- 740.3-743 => 9.39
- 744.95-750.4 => 9.35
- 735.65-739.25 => 9.92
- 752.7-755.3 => 9.53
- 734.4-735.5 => 9.49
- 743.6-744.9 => 9.19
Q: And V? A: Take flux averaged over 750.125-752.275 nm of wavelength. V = 9.24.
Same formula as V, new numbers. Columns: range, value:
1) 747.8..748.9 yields 9.36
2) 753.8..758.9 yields 9.29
